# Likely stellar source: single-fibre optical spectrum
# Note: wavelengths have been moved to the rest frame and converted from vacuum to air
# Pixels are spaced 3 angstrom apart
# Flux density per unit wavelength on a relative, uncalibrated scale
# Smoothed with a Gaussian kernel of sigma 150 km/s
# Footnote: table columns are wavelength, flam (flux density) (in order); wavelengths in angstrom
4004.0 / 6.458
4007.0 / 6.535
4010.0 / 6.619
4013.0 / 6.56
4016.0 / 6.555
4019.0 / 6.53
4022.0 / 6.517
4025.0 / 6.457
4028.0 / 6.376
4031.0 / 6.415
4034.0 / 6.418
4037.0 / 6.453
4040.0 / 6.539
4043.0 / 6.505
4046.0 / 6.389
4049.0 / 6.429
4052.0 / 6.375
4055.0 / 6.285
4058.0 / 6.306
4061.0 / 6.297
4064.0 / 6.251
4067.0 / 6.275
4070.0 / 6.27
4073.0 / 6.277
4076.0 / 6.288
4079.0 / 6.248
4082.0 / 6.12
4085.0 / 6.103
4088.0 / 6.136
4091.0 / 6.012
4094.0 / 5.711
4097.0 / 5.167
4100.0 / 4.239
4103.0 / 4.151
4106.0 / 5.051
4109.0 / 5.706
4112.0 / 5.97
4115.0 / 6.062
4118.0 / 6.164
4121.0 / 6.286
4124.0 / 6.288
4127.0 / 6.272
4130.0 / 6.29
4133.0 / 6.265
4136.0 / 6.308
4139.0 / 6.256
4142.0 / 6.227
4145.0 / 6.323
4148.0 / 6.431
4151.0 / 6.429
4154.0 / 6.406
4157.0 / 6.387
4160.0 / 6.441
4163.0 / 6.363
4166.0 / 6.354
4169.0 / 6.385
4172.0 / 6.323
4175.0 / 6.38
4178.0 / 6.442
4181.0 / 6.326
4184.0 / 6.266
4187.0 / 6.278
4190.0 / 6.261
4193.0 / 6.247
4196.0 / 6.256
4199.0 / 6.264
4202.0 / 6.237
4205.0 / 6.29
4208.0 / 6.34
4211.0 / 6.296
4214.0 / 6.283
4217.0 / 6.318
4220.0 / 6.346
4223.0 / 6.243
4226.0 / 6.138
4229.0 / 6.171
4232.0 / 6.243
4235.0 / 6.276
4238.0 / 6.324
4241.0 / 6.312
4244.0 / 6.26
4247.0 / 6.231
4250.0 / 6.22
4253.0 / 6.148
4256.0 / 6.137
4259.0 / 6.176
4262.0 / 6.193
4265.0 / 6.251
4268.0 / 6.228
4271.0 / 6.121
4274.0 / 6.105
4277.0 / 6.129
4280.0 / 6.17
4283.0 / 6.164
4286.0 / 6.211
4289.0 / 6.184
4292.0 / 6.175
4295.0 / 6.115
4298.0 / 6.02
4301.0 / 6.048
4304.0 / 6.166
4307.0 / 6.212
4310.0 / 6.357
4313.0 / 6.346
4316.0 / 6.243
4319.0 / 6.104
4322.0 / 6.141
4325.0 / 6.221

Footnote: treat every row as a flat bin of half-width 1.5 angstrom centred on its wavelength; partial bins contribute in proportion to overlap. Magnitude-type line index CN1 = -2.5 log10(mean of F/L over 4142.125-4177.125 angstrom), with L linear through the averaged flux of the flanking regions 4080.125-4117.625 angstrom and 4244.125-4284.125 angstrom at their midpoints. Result -0.11 mag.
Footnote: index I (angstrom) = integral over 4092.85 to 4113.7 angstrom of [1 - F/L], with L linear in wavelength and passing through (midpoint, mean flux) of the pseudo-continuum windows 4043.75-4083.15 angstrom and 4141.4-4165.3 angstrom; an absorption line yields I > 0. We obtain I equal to 3.9 angstrom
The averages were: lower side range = 6.3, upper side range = 6.38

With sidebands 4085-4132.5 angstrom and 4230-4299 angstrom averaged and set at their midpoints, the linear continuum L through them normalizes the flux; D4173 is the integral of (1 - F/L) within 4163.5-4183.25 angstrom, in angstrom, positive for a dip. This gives -1.49 angstrom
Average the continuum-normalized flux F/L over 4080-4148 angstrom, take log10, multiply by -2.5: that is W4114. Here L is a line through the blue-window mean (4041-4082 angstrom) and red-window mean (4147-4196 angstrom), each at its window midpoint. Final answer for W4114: 0.08 mag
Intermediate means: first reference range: 6.32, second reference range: 6.35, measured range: 5.88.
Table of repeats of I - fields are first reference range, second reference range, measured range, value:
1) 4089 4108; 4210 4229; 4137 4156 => -2.7 angstrom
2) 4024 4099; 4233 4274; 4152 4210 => -1.0 angstrom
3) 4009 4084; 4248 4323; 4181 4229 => -0.2 angstrom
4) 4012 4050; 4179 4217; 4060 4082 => 0.6 angstrom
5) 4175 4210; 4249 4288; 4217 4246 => -0.1 angstrom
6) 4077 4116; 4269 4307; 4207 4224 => -1.1 angstrom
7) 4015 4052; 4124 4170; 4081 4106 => 3.8 angstrom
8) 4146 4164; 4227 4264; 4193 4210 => 0.1 angstrom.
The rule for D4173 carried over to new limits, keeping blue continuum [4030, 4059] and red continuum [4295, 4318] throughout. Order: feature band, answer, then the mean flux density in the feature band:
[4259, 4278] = 0.16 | 6.17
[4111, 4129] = 0.47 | 6.18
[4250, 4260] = 0.12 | 6.16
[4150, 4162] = -0.18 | 6.41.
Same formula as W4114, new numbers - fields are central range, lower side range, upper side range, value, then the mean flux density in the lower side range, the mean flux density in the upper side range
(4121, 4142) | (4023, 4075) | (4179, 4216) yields 0.01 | 6.37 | 6.28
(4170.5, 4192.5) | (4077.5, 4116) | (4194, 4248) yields -0.05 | 5.58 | 6.27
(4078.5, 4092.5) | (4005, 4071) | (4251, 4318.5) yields 0.05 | 6.43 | 6.18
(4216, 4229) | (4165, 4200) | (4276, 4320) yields 0.00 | 6.32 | 6.18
